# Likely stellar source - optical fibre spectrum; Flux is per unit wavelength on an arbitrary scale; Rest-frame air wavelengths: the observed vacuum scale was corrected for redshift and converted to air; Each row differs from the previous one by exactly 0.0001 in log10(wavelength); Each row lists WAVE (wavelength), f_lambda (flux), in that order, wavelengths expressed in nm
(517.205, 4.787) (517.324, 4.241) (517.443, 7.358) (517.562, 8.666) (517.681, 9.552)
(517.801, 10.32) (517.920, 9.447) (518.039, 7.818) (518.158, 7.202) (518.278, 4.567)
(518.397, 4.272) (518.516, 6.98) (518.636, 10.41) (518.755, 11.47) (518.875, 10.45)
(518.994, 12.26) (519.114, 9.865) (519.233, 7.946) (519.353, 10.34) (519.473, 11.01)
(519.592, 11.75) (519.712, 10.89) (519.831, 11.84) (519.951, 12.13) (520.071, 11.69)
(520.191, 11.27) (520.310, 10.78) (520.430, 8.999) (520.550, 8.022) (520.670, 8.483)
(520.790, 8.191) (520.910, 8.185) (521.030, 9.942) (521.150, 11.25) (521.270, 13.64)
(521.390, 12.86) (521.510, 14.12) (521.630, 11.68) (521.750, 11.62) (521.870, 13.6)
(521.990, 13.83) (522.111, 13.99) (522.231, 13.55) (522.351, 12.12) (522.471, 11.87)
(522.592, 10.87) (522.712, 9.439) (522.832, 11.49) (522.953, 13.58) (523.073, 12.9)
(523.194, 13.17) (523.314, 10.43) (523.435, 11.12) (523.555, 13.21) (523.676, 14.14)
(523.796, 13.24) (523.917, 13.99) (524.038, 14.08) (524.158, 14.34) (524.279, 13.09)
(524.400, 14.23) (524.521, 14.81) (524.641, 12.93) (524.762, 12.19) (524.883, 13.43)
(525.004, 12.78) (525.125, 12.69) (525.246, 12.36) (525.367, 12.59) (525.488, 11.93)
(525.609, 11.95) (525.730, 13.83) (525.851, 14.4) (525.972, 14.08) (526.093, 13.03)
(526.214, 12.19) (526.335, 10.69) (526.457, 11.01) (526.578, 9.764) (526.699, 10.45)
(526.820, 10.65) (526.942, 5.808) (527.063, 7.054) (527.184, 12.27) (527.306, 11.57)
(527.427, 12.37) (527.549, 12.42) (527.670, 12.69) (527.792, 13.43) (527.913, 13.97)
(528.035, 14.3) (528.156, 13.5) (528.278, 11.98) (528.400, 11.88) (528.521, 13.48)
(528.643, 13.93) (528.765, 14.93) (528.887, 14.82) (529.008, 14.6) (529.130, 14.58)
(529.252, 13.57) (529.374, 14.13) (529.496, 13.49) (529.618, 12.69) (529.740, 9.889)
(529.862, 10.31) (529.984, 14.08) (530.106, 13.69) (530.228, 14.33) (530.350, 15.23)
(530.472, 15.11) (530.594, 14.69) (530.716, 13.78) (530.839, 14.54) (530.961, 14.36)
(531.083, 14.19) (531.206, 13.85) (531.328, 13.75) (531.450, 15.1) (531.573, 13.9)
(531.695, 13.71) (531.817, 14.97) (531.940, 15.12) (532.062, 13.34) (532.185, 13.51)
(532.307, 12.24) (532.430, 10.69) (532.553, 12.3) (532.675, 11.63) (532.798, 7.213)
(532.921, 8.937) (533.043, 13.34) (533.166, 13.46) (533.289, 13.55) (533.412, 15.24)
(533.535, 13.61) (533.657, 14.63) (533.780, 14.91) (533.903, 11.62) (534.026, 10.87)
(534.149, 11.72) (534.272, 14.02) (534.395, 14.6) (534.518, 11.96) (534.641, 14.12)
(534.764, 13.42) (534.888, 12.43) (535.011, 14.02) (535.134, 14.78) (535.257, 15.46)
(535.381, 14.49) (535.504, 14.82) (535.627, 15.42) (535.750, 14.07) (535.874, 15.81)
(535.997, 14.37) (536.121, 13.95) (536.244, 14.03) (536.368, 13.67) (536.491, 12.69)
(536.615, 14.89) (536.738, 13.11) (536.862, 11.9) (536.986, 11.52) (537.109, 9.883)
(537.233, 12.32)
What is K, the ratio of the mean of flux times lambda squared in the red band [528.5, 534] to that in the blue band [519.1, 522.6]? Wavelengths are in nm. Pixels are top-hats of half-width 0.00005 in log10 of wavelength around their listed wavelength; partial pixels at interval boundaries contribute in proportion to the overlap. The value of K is 1.24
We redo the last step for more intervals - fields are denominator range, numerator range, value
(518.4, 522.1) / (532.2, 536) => 1.29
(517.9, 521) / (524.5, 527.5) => 1.28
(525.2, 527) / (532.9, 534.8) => 1.17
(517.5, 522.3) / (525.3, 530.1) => 1.23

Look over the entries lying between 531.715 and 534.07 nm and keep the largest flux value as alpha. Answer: 15.24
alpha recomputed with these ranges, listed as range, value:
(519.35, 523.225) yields 14.12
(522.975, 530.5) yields 15.23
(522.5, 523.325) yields 13.58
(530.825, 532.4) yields 15.12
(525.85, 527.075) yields 14.4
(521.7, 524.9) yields 14.81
